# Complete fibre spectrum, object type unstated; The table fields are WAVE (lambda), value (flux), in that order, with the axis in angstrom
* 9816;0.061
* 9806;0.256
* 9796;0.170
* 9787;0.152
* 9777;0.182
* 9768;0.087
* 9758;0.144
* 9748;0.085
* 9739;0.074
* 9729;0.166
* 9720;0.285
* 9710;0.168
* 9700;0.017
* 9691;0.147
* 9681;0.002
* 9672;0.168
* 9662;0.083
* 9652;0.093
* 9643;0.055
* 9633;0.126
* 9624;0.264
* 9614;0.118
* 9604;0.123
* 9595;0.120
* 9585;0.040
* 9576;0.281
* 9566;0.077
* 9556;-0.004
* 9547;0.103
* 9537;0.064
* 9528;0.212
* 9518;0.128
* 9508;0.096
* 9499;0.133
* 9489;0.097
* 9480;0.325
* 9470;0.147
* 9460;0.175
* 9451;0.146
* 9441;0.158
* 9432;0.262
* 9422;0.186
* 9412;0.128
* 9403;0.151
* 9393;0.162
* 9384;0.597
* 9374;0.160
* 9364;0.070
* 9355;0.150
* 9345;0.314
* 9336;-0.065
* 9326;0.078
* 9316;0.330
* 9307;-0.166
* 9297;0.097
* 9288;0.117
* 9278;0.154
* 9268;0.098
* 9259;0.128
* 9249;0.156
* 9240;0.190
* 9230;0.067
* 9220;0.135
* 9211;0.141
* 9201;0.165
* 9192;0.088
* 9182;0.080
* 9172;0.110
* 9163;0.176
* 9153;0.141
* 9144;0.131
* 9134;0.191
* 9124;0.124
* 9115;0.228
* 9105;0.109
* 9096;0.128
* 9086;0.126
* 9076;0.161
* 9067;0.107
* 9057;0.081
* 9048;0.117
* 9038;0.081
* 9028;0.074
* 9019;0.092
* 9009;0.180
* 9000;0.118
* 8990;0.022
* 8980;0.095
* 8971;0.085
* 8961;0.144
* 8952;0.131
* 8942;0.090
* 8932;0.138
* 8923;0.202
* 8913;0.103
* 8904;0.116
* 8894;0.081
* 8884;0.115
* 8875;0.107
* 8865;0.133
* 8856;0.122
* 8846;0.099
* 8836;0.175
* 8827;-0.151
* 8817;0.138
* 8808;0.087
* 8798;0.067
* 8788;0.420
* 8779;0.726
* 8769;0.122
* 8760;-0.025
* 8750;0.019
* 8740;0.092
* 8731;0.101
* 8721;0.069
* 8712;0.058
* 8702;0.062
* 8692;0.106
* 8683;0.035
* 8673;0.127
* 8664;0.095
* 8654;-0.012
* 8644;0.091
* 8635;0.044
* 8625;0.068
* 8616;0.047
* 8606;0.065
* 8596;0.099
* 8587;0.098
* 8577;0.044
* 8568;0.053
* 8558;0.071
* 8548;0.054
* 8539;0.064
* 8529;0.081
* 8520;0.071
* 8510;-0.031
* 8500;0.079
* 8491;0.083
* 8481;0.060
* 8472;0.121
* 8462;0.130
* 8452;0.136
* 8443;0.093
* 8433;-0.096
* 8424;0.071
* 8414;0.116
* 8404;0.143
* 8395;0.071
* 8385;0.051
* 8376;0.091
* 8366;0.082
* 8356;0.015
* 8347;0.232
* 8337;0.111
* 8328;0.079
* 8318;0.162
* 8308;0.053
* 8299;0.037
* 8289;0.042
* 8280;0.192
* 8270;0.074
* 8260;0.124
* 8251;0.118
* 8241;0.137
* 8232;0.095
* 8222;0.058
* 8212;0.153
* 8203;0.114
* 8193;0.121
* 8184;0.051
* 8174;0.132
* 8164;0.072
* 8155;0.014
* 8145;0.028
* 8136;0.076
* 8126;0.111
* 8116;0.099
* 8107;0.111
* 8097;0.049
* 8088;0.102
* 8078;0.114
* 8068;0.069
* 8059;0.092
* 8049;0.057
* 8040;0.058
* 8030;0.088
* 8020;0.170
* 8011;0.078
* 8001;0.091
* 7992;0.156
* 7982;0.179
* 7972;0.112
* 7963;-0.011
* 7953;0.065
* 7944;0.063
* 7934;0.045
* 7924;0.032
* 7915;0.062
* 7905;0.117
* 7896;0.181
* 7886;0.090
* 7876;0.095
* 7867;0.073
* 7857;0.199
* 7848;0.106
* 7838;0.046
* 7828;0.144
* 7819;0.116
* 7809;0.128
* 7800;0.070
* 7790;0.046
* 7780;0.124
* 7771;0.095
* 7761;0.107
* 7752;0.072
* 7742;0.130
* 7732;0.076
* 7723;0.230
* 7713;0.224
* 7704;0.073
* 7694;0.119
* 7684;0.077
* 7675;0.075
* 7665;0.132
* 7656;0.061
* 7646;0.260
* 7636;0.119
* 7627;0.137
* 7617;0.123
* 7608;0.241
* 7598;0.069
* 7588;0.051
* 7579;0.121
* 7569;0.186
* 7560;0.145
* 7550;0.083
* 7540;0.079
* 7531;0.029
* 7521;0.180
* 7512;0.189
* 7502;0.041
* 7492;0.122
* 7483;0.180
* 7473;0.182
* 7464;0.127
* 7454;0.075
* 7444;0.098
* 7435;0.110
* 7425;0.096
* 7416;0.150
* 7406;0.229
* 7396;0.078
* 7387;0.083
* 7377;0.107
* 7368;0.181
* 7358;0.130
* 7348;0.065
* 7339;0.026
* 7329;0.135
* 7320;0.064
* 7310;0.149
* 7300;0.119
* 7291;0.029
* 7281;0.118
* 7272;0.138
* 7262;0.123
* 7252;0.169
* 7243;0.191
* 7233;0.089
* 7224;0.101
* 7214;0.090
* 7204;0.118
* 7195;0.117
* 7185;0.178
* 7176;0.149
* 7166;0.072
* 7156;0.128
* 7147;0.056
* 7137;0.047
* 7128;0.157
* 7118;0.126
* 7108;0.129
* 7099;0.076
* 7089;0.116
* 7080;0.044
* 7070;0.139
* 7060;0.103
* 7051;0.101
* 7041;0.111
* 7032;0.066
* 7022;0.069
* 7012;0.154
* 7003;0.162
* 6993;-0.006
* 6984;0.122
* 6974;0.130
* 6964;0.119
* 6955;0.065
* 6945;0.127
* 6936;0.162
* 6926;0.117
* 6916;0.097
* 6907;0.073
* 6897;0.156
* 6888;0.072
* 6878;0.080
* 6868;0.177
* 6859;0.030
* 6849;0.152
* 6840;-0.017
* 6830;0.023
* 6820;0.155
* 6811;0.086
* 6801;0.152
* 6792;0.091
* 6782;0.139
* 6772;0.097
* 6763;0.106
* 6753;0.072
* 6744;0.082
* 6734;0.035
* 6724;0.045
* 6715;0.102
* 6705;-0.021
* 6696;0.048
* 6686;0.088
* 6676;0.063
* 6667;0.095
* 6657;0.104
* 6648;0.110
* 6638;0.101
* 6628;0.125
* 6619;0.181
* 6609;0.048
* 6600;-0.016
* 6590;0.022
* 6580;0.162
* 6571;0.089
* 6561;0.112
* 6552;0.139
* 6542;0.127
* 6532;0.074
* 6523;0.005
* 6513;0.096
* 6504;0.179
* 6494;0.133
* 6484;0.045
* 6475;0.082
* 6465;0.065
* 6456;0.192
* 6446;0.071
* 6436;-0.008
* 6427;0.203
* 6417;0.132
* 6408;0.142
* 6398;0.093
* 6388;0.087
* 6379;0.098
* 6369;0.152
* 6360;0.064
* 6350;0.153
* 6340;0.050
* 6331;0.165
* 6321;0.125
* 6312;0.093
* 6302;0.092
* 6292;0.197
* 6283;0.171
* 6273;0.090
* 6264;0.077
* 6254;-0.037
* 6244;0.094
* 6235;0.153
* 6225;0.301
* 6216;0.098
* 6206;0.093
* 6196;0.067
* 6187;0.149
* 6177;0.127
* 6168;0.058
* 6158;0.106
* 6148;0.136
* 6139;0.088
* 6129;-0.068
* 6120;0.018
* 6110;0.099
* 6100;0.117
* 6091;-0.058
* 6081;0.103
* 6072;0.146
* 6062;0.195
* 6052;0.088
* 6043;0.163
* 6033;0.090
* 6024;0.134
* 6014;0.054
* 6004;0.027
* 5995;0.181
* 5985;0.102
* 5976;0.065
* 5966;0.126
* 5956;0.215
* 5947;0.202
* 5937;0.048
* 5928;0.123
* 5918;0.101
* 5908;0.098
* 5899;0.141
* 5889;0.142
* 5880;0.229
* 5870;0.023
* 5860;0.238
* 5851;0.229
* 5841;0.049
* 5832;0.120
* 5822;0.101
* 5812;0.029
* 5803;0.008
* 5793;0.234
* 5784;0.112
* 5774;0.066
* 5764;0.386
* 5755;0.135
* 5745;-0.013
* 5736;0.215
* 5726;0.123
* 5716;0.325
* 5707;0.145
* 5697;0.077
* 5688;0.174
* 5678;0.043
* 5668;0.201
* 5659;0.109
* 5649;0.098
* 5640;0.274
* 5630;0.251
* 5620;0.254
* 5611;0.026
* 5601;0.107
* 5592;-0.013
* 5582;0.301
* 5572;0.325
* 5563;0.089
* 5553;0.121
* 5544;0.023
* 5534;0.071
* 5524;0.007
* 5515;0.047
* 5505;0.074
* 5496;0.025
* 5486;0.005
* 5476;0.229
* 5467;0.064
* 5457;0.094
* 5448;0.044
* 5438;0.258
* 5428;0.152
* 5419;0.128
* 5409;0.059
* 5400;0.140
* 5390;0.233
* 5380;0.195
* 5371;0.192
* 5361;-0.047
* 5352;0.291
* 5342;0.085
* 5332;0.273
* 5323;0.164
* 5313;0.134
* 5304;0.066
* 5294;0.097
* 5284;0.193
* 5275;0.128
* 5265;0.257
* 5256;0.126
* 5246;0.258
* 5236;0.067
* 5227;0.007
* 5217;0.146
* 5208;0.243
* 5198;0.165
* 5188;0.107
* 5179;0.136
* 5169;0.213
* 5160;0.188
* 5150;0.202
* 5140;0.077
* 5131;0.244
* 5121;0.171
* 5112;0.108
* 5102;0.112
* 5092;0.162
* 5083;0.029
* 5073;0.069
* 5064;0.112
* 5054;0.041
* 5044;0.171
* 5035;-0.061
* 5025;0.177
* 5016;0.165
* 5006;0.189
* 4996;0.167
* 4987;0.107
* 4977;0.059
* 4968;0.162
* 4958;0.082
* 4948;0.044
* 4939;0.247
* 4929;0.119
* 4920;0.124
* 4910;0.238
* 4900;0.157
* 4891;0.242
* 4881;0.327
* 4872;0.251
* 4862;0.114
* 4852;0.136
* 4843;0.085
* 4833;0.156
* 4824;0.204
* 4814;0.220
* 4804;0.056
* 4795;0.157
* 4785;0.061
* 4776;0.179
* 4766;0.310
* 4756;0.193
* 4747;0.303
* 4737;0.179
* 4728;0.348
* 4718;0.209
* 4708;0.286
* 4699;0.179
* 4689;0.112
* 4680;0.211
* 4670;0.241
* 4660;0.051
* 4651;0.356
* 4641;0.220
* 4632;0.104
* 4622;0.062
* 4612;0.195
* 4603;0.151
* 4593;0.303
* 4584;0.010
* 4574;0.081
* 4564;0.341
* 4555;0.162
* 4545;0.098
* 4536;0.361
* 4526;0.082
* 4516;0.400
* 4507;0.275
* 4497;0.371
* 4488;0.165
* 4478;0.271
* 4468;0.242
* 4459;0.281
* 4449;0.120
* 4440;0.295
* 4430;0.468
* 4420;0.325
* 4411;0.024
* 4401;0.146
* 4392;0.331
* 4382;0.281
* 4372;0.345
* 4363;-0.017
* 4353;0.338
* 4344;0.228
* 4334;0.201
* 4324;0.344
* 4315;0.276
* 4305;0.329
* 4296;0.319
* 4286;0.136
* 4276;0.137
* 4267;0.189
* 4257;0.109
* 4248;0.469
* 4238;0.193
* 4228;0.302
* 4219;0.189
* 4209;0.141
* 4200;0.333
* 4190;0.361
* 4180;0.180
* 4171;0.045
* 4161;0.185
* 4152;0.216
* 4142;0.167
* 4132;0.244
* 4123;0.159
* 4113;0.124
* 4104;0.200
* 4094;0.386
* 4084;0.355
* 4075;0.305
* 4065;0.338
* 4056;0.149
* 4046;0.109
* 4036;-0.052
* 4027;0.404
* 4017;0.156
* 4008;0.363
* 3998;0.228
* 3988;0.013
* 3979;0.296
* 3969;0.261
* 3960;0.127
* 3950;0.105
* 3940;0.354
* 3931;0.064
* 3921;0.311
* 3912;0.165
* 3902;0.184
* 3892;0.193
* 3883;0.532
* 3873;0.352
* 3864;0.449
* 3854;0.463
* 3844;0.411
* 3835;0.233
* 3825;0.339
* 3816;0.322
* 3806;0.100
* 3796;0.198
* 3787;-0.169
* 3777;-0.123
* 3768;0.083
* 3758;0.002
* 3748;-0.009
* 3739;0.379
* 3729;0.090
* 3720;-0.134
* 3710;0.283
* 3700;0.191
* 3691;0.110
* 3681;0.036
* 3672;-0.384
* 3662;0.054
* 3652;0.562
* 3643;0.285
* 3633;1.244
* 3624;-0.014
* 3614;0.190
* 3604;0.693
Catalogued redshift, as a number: 1.355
